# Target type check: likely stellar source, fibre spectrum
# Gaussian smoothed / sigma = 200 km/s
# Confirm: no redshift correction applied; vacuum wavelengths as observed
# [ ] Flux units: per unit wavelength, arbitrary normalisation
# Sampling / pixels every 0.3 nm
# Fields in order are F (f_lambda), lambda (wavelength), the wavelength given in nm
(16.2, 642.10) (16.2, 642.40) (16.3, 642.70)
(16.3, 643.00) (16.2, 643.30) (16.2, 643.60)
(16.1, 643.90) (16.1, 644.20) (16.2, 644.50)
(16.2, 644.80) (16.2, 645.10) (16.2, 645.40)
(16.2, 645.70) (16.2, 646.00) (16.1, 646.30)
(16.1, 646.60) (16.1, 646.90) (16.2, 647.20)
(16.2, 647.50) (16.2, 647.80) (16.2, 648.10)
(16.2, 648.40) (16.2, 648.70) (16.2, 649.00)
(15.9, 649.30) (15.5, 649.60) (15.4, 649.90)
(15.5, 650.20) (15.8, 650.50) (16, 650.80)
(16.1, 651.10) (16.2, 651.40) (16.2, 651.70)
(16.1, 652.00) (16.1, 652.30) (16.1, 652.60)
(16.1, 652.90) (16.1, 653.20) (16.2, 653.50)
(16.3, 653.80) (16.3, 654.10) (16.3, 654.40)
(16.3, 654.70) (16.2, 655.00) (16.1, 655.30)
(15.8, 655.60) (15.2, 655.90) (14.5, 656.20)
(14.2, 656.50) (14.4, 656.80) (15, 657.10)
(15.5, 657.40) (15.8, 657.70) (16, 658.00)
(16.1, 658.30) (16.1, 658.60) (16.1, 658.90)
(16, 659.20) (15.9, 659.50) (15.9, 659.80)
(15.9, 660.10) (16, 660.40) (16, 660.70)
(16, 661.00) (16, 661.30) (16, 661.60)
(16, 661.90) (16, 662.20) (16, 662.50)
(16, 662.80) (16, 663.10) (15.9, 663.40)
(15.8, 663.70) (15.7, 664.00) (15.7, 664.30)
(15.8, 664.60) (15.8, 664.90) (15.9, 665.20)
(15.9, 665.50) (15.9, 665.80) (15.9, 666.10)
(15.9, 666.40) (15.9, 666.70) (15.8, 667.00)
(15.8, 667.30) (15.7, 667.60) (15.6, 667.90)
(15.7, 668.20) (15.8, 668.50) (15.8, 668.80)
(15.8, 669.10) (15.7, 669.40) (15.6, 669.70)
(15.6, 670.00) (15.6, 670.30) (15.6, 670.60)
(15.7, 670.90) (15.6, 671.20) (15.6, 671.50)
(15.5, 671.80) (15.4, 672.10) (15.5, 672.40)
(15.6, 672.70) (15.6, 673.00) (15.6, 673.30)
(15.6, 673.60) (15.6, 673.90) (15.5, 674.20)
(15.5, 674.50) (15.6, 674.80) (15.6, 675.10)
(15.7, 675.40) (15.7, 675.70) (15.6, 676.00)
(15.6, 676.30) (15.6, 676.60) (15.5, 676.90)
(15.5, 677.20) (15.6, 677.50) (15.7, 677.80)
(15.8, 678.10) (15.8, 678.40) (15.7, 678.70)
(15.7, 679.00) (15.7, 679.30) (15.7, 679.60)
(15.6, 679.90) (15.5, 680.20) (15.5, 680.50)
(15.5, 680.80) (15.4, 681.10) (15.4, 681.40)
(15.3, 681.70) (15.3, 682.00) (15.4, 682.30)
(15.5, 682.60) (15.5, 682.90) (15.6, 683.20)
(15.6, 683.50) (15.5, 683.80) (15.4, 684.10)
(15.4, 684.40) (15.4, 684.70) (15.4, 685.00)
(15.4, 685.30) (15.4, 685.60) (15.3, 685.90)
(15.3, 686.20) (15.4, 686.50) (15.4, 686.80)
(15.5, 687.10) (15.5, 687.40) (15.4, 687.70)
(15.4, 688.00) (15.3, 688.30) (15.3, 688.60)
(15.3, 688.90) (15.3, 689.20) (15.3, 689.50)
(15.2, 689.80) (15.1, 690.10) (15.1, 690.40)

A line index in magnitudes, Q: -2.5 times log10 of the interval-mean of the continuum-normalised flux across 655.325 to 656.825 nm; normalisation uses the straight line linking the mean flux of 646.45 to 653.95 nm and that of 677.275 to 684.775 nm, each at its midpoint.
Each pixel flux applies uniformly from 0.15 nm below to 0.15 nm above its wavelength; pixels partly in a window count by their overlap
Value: 0.07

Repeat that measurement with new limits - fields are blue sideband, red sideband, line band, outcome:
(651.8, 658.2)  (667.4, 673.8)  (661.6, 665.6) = -0.01 mag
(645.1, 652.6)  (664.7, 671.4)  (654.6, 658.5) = 0.03 mag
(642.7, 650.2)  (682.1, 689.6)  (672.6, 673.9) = 0.00 mag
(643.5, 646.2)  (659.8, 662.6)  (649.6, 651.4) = 0.02 mag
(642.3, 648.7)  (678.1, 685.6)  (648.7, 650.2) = 0.02 mag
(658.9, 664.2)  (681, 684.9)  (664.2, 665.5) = 0.00 mag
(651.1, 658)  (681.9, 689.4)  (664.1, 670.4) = -0.01 mag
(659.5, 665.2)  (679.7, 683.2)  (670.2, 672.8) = 0.01 mag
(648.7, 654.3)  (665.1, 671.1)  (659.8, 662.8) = -0.01 mag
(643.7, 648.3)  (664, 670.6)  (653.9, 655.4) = -0.02 mag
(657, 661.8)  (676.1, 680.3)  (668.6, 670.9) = 0.01 mag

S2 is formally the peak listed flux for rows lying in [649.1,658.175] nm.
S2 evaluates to 16.3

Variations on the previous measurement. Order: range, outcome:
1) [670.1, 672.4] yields 15.7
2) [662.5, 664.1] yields 16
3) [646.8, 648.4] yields 16.2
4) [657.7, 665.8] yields 16.1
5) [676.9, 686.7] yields 15.8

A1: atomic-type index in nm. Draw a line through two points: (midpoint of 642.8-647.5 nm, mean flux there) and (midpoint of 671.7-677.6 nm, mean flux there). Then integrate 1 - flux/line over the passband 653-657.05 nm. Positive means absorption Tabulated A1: 0.08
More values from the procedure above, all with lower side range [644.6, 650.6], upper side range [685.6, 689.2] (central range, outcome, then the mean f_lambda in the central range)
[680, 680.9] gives 0.00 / 15.5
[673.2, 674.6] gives 0.00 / 15.6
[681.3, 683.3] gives 0.00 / 15.4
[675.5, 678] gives -0.01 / 15.6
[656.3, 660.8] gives 0.06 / 15.6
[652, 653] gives -0.01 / 16.1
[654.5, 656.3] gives 0.02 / 15.7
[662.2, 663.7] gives -0.02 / 16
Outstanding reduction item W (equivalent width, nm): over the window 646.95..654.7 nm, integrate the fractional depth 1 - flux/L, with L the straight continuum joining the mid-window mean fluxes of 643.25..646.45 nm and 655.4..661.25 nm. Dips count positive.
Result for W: -0.071 nm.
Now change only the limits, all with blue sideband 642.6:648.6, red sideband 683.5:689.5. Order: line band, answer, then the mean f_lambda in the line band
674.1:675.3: 0.00 nm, 15.6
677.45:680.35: -0.03 nm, 15.7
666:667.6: -0.01 nm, 15.8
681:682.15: 0.01 nm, 15.3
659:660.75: 0.00 nm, 16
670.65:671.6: 0.00 nm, 15.6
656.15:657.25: 0.10 nm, 14.5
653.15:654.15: -0.01 nm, 16.2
